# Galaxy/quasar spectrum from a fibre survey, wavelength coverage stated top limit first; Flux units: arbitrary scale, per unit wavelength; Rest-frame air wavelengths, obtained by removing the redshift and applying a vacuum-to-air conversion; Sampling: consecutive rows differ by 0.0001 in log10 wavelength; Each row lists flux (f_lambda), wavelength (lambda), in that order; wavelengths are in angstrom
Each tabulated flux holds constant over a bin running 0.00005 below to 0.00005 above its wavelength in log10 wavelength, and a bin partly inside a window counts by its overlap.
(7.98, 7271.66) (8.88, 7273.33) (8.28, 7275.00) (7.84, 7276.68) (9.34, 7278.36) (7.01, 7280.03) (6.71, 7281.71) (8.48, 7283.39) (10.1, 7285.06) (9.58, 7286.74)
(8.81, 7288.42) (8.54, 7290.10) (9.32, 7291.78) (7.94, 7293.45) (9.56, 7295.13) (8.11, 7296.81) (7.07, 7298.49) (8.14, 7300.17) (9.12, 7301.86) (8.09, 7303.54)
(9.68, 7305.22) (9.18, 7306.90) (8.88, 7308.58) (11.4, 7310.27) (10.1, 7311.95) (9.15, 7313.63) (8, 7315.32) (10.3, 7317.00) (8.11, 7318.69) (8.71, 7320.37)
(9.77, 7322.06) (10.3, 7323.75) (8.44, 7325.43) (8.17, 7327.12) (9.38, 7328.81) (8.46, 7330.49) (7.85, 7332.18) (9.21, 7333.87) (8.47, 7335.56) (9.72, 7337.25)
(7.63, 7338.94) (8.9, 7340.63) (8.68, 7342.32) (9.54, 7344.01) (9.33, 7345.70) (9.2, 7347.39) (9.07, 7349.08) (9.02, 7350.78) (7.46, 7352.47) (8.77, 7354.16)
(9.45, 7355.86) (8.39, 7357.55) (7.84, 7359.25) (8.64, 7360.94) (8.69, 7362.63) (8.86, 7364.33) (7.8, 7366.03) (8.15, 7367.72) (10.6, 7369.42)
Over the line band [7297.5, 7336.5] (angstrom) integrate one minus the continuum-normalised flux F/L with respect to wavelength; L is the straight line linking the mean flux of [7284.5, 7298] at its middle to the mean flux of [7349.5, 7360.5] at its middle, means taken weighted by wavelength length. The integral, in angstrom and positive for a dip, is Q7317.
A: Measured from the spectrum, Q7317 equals -0.88 angstrom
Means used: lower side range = 8.92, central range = 8.95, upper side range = 8.51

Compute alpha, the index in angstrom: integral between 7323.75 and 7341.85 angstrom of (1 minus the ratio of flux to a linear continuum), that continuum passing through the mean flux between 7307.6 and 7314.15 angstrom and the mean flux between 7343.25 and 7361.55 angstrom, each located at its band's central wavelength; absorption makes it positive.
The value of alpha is 1.2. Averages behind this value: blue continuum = 9.91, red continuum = 8.79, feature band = 8.7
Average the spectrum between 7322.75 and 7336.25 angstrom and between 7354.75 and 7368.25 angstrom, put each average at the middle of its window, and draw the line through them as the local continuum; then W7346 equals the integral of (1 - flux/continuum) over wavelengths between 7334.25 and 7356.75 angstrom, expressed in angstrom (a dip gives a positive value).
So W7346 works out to -0.59 angstrom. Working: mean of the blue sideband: 8.8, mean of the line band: 8.87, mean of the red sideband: 8.49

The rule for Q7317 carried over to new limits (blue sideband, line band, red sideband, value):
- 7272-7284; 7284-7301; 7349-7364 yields -1.2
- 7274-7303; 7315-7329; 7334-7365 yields -0.7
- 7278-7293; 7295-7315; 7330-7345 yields -0.8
